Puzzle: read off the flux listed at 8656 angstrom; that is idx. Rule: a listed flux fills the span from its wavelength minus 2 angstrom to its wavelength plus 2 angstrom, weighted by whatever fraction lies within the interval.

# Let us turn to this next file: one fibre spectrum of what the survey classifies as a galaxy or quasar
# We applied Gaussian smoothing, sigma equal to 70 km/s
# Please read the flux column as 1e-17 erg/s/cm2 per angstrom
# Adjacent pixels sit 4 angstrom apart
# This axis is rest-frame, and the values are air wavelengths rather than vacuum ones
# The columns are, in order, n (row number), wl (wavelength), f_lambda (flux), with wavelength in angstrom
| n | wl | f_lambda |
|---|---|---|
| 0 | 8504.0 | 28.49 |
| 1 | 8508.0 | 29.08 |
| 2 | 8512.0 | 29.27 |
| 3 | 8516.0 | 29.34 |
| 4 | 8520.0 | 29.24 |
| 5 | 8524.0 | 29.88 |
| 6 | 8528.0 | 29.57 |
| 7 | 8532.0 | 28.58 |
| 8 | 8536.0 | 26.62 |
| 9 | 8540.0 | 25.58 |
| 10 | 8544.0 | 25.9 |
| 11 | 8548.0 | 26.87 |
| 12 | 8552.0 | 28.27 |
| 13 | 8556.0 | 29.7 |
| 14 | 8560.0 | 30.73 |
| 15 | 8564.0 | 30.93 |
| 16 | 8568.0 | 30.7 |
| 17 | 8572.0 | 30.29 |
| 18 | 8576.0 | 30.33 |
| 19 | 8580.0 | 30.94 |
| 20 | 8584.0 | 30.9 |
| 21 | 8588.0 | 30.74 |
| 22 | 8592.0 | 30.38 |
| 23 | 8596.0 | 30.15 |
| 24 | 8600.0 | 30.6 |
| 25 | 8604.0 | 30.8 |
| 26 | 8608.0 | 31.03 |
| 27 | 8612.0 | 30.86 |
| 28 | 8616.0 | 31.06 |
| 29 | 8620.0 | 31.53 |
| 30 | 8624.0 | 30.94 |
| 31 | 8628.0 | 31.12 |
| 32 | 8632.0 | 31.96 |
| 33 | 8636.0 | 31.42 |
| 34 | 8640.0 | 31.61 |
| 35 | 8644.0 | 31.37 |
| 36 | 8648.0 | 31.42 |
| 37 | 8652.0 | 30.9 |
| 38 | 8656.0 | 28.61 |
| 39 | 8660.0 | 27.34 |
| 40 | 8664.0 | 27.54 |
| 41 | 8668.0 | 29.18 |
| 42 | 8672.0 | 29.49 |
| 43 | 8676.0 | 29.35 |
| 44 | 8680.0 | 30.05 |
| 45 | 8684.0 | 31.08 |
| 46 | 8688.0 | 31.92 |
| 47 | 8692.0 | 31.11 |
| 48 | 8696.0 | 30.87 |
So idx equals 28.61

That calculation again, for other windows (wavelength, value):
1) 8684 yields 31.08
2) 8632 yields 31.96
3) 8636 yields 31.42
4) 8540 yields 25.58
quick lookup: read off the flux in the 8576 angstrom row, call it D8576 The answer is 30.33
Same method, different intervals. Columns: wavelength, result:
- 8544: 25.9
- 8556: 29.7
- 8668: 29.18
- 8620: 31.53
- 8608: 31.03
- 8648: 31.42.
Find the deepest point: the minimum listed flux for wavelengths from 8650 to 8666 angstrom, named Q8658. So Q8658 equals 27.34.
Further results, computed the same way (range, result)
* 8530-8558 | 25.58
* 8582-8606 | 30.15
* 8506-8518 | 29.08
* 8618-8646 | 30.94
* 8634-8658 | 28.61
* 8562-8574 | 30.29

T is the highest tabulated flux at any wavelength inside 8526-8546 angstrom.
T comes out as 29.57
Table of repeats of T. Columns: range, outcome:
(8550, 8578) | 30.93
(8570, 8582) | 30.94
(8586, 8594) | 30.74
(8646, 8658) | 31.42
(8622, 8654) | 31.96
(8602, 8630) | 31.53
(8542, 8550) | 26.87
